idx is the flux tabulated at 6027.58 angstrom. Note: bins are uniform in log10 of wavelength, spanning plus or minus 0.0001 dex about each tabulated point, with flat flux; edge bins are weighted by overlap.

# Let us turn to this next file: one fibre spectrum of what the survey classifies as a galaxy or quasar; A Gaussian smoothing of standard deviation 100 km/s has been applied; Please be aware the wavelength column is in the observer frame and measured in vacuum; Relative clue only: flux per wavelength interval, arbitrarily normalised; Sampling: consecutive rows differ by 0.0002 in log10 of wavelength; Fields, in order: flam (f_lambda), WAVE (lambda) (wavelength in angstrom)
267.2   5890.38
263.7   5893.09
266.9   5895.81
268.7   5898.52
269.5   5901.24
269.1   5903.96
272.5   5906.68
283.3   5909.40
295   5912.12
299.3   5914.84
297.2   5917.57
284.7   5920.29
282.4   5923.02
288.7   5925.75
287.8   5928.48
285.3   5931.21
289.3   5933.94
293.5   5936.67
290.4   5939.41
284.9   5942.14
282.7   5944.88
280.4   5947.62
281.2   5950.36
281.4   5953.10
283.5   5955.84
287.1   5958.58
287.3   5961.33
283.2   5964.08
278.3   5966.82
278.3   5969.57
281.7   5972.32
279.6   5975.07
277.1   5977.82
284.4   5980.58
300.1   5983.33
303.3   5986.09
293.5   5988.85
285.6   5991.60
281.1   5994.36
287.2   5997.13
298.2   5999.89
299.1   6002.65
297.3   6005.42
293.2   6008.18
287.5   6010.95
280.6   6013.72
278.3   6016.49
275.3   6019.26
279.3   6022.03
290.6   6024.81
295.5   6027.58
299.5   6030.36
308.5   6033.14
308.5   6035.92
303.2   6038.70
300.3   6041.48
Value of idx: 295.5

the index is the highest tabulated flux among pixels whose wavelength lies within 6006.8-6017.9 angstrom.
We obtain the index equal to 293.2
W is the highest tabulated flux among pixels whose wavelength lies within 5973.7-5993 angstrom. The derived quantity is 303.3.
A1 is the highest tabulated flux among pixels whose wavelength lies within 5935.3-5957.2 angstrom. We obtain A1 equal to 293.5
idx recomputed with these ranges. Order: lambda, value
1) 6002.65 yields 299.1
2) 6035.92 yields 308.5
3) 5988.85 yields 293.5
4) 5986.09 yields 303.3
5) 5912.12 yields 295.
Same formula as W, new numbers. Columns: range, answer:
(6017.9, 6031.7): 299.5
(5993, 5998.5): 287.2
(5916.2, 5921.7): 297.2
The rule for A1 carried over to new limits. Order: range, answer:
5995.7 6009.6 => 299.1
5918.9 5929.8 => 288.7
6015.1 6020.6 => 278.3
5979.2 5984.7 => 300.1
